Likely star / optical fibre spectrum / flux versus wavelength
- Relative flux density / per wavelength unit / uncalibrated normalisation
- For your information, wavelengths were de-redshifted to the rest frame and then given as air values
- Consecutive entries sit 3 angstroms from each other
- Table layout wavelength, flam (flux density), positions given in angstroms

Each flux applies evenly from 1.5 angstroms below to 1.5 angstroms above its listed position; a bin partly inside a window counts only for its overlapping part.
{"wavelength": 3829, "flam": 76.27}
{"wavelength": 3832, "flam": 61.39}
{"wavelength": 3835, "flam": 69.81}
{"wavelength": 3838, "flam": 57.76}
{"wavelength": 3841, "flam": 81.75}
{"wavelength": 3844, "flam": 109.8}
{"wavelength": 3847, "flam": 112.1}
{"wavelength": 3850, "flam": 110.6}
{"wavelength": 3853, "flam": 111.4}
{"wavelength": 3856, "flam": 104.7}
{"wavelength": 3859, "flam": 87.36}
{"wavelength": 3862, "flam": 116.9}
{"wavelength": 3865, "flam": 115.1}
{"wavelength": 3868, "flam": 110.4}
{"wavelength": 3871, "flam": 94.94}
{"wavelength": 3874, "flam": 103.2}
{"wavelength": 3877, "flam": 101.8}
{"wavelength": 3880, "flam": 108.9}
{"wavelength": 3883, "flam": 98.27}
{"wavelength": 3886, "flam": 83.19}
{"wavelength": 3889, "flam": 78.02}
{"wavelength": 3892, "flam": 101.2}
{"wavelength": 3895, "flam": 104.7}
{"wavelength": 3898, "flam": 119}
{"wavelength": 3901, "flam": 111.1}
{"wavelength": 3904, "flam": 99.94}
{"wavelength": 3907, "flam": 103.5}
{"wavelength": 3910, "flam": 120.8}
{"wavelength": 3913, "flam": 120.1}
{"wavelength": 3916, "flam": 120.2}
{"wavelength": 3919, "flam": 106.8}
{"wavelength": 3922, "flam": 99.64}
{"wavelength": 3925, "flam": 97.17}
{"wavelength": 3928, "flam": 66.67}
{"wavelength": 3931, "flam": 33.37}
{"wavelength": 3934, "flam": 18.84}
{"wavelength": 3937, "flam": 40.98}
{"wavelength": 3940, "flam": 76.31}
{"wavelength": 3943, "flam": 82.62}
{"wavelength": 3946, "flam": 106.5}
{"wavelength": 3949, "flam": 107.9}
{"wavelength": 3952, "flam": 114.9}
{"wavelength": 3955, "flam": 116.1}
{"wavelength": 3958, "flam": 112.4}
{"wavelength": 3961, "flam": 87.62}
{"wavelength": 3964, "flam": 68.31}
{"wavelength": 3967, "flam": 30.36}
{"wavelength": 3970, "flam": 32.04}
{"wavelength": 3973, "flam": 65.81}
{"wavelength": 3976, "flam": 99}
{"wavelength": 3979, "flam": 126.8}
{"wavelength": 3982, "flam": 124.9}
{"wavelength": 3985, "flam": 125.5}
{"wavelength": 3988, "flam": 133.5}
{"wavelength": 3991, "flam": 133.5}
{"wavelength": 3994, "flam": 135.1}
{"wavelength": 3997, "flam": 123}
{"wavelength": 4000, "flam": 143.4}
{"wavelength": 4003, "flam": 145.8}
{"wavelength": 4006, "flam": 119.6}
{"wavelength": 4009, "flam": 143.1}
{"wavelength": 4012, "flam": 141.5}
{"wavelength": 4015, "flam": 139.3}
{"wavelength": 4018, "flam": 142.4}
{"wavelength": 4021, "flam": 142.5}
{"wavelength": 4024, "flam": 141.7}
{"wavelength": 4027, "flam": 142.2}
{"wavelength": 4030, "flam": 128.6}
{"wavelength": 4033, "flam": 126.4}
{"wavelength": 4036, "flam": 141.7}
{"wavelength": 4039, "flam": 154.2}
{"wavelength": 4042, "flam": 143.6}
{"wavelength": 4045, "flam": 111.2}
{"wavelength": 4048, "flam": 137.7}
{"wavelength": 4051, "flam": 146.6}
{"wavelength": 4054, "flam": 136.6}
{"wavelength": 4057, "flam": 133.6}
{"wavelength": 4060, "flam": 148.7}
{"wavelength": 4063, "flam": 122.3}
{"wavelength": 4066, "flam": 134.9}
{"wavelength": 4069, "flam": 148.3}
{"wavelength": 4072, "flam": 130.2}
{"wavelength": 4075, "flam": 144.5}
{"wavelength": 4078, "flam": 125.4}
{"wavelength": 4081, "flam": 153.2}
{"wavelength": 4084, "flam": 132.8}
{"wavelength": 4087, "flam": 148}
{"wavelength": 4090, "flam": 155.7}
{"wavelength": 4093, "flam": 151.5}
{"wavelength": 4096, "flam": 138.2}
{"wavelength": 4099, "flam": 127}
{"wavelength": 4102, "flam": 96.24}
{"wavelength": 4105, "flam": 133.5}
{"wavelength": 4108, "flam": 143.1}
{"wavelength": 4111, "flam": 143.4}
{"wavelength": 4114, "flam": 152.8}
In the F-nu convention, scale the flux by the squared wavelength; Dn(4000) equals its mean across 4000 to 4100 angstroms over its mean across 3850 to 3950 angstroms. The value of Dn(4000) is 1.6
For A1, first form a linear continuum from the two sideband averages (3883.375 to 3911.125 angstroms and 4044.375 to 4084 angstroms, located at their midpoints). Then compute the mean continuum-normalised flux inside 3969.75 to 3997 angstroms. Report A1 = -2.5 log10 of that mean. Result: 0.07 mag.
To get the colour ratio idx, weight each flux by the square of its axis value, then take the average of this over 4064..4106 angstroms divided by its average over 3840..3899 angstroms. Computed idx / 1.49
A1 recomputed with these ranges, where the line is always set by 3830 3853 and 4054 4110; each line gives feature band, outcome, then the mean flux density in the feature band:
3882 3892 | 0.10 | 88.1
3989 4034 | -0.12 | 137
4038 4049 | -0.05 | 136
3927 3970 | 0.42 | 74.5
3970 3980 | 0.32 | 85.9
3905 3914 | -0.12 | 114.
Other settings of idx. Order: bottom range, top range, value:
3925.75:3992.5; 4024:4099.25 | 1.68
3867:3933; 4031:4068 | 1.49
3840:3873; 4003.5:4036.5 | 1.42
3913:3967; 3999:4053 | 1.70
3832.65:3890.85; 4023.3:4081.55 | 1.56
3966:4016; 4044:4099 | 1.24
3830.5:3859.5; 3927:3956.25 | 0.88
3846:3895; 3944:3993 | 1.02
